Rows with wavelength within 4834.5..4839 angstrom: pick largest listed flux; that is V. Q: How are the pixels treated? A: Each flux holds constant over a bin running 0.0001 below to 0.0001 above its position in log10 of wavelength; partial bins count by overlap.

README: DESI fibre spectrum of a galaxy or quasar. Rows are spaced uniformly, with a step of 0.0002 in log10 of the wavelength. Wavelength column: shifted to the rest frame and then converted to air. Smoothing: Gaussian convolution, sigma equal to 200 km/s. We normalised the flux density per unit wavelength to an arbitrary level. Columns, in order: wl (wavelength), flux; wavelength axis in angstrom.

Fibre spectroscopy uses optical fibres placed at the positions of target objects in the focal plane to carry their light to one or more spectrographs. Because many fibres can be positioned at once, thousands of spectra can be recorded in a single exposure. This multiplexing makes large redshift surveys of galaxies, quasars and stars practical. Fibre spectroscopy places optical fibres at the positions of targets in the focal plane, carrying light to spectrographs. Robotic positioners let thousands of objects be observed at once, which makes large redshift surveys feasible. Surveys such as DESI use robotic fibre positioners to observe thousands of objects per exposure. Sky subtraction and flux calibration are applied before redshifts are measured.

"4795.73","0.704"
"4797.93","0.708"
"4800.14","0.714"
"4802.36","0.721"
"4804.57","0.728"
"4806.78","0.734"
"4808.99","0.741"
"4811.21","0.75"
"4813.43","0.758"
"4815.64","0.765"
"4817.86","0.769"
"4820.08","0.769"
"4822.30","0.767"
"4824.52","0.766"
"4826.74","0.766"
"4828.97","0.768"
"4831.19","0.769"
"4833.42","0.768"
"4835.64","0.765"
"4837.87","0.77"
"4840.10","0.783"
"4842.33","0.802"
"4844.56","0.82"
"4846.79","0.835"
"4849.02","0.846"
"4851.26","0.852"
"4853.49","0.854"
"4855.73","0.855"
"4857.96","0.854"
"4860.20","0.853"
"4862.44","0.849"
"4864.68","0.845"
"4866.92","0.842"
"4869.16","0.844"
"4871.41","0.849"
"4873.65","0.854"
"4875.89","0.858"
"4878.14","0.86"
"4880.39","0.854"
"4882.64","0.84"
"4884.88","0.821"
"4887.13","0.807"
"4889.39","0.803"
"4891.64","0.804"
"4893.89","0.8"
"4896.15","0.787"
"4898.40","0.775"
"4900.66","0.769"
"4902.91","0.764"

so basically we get 0.77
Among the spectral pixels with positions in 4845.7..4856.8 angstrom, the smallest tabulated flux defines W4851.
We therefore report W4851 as 0.835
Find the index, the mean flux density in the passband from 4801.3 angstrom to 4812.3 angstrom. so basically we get 0.735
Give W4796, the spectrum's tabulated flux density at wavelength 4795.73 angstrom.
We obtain 0.704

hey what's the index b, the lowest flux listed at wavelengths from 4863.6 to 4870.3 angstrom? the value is 0.842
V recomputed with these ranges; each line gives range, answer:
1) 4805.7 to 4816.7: 0.765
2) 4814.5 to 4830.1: 0.769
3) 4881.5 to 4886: 0.84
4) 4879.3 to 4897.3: 0.854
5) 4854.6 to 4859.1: 0.855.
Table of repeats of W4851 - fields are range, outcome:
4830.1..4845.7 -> 0.765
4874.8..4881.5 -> 0.854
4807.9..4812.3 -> 0.741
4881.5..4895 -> 0.8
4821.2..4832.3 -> 0.766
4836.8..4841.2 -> 0.77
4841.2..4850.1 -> 0.802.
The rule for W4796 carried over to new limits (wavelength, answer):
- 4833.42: 0.768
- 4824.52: 0.766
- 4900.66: 0.769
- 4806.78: 0.734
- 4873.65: 0.854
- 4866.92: 0.842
